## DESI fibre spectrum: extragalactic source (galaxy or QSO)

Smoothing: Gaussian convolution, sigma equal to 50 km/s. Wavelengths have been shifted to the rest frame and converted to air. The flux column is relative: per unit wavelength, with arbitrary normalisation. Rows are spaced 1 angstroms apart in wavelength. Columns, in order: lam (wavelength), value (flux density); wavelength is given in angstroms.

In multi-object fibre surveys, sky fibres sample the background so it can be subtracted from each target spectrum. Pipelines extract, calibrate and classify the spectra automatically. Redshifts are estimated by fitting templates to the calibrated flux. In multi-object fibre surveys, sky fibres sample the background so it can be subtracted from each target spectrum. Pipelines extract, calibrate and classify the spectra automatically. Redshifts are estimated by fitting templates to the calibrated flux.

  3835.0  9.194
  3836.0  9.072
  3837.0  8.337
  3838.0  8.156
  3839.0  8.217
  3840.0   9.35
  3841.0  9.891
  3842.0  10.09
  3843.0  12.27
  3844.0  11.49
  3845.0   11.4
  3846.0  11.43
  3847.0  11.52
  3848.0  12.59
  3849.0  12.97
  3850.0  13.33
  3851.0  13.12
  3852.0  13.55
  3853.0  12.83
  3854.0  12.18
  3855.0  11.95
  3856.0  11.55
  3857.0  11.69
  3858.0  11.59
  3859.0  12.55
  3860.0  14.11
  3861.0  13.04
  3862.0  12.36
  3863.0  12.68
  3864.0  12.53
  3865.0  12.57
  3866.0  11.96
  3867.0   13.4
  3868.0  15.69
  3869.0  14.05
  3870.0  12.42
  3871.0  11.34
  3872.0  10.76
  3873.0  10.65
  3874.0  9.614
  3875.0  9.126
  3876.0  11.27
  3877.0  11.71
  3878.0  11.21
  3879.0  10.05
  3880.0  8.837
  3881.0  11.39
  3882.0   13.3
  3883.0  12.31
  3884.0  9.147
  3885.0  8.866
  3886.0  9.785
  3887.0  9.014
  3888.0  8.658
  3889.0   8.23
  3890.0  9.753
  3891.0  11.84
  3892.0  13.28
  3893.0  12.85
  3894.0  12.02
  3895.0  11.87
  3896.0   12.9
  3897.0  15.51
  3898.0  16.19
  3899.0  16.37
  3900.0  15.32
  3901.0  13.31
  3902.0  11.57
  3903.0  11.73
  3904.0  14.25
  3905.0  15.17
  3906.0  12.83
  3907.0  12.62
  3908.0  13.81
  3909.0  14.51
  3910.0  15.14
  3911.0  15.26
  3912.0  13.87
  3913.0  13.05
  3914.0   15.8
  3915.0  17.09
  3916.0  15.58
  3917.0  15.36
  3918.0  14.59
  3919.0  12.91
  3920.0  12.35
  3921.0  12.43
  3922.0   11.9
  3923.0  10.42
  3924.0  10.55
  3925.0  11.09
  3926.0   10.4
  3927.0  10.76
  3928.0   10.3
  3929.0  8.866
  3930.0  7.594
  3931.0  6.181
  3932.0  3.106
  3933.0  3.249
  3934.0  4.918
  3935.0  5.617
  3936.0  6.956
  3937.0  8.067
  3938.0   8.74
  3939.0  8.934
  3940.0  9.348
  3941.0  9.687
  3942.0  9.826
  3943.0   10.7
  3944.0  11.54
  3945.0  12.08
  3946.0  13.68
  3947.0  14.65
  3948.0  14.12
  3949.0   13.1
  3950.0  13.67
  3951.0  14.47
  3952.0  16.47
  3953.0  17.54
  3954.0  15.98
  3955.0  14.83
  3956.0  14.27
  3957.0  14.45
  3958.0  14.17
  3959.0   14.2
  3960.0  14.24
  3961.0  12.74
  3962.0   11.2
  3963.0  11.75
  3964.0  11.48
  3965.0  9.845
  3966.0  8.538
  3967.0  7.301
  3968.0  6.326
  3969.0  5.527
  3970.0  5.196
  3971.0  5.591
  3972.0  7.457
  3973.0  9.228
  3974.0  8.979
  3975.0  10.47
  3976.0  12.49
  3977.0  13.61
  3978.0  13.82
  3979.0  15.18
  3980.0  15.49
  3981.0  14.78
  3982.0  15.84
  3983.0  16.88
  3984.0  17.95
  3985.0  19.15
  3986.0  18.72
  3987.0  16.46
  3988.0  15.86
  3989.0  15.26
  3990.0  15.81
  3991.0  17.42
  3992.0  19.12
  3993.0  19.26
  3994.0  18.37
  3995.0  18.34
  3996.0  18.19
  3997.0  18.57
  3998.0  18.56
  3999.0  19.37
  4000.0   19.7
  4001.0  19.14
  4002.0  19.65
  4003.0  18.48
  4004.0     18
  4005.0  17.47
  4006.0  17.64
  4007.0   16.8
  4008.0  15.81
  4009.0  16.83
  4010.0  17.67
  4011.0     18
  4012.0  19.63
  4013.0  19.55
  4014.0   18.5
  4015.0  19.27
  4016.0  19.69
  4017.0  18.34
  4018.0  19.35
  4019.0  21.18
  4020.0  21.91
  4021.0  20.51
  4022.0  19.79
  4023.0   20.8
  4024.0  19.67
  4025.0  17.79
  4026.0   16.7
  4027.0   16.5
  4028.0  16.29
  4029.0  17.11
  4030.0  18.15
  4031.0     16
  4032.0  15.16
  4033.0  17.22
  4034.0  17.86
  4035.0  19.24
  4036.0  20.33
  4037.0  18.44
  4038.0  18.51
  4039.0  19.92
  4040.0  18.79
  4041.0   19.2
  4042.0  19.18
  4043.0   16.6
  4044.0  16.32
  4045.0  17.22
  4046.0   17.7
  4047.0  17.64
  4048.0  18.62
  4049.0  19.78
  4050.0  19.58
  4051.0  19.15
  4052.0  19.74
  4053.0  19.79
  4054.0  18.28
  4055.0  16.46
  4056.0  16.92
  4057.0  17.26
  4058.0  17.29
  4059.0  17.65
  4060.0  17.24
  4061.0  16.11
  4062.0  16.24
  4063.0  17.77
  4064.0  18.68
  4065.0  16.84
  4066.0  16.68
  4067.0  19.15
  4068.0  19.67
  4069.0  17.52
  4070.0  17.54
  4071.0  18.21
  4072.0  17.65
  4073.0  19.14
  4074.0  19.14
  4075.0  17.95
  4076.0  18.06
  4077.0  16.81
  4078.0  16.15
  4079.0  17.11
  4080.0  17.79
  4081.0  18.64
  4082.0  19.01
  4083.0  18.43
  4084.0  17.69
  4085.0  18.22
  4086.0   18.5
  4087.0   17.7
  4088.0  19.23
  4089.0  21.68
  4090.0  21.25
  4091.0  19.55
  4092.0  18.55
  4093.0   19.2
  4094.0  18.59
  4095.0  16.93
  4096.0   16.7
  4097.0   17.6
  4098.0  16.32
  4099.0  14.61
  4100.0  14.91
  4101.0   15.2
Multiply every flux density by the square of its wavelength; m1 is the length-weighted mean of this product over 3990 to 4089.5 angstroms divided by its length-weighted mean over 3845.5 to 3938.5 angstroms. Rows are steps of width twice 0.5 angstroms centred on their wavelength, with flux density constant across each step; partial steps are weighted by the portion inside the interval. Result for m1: 1.68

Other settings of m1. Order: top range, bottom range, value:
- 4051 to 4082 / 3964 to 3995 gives 1.40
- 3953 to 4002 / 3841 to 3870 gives 1.21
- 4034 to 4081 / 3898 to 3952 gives 1.64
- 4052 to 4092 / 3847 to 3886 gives 1.69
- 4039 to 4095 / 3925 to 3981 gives 1.79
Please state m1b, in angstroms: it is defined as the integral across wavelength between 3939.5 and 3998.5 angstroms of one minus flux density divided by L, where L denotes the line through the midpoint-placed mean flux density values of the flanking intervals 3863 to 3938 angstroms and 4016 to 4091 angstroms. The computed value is 4.4 angstroms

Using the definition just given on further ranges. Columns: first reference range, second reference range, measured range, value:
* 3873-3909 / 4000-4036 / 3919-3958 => 9.4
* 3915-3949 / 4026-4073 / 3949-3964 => -2.9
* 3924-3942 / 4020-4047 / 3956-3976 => 1.9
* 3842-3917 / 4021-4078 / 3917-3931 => 2.8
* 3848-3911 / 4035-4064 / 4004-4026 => -2.4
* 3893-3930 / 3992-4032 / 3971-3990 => 3.1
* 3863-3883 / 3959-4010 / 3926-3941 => 6.5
